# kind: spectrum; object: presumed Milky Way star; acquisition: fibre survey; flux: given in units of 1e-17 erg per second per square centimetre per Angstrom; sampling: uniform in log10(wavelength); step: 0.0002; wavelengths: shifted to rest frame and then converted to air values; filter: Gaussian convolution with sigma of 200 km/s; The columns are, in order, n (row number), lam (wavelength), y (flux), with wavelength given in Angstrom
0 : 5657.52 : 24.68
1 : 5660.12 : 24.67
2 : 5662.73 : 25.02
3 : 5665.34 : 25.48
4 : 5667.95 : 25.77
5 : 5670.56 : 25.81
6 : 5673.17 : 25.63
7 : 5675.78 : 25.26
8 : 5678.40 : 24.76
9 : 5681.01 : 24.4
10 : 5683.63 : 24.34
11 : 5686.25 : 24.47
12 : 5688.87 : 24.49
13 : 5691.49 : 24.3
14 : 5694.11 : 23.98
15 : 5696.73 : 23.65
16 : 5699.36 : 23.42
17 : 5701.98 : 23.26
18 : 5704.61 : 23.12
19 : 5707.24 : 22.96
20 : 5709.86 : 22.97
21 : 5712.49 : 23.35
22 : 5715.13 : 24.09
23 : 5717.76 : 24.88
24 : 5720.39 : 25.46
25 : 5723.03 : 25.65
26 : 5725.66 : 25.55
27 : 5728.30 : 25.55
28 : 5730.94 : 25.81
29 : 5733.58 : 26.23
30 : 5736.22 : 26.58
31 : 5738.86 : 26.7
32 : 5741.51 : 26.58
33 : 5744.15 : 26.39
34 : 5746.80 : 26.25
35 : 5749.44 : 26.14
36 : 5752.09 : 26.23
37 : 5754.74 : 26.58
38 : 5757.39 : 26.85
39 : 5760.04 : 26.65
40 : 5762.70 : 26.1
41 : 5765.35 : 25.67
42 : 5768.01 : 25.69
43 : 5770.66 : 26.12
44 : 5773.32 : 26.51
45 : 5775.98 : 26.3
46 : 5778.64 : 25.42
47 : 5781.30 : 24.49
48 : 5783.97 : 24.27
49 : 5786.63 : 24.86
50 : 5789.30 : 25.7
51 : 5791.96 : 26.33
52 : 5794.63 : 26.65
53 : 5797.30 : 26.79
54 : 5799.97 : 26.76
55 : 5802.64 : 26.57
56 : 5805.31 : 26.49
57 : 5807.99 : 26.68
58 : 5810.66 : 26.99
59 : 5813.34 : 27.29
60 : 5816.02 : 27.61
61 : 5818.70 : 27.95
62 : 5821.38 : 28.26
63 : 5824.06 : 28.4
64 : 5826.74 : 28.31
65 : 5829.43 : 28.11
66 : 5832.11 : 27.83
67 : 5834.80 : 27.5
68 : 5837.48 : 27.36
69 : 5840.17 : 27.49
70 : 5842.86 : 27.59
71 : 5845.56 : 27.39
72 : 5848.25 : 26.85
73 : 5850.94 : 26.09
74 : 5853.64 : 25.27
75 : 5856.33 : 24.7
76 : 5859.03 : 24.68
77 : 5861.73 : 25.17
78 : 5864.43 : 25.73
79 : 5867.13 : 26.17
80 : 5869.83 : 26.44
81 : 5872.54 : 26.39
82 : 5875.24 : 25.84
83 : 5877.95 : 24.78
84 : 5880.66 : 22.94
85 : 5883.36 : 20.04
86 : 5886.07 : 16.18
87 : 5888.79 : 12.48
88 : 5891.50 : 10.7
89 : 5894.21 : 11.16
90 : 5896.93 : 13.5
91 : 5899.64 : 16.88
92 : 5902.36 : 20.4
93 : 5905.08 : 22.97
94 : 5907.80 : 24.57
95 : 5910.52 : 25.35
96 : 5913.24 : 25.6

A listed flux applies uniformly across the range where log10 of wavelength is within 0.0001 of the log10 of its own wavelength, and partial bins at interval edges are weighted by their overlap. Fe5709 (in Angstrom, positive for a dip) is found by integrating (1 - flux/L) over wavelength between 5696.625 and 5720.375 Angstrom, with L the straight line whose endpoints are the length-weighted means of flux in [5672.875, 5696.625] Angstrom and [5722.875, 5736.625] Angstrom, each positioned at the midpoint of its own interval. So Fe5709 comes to 1.5 Angstrom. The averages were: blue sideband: 24.5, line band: 23.6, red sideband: 25.9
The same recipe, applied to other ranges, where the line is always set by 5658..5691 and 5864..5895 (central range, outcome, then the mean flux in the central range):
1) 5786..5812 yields -4.7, 26.4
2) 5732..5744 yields -1.4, 26.5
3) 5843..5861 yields -3.9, 25.9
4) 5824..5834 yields -2.9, 28.1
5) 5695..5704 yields 0.4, 23.4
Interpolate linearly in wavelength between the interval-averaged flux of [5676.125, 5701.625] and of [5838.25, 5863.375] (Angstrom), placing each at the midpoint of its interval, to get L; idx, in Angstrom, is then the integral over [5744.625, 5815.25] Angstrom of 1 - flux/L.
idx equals -2.47 Angstrom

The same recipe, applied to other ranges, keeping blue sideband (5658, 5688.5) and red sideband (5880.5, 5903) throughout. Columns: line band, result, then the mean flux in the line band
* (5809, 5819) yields -4.5 Angstrom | 27.4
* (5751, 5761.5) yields -2.5 Angstrom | 26.6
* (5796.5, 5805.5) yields -3.3 Angstrom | 26.7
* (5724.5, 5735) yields -1.5 Angstrom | 25.8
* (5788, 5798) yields -3.3 Angstrom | 26.4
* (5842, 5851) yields -4.9 Angstrom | 27.1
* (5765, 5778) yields -3.3 Angstrom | 26.1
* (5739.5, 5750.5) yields -2.2 Angstrom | 26.4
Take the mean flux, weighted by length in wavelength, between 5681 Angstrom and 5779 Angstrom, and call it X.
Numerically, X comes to 25.2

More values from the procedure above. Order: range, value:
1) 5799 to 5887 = 26.2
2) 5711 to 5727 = 24.8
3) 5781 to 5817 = 26.3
